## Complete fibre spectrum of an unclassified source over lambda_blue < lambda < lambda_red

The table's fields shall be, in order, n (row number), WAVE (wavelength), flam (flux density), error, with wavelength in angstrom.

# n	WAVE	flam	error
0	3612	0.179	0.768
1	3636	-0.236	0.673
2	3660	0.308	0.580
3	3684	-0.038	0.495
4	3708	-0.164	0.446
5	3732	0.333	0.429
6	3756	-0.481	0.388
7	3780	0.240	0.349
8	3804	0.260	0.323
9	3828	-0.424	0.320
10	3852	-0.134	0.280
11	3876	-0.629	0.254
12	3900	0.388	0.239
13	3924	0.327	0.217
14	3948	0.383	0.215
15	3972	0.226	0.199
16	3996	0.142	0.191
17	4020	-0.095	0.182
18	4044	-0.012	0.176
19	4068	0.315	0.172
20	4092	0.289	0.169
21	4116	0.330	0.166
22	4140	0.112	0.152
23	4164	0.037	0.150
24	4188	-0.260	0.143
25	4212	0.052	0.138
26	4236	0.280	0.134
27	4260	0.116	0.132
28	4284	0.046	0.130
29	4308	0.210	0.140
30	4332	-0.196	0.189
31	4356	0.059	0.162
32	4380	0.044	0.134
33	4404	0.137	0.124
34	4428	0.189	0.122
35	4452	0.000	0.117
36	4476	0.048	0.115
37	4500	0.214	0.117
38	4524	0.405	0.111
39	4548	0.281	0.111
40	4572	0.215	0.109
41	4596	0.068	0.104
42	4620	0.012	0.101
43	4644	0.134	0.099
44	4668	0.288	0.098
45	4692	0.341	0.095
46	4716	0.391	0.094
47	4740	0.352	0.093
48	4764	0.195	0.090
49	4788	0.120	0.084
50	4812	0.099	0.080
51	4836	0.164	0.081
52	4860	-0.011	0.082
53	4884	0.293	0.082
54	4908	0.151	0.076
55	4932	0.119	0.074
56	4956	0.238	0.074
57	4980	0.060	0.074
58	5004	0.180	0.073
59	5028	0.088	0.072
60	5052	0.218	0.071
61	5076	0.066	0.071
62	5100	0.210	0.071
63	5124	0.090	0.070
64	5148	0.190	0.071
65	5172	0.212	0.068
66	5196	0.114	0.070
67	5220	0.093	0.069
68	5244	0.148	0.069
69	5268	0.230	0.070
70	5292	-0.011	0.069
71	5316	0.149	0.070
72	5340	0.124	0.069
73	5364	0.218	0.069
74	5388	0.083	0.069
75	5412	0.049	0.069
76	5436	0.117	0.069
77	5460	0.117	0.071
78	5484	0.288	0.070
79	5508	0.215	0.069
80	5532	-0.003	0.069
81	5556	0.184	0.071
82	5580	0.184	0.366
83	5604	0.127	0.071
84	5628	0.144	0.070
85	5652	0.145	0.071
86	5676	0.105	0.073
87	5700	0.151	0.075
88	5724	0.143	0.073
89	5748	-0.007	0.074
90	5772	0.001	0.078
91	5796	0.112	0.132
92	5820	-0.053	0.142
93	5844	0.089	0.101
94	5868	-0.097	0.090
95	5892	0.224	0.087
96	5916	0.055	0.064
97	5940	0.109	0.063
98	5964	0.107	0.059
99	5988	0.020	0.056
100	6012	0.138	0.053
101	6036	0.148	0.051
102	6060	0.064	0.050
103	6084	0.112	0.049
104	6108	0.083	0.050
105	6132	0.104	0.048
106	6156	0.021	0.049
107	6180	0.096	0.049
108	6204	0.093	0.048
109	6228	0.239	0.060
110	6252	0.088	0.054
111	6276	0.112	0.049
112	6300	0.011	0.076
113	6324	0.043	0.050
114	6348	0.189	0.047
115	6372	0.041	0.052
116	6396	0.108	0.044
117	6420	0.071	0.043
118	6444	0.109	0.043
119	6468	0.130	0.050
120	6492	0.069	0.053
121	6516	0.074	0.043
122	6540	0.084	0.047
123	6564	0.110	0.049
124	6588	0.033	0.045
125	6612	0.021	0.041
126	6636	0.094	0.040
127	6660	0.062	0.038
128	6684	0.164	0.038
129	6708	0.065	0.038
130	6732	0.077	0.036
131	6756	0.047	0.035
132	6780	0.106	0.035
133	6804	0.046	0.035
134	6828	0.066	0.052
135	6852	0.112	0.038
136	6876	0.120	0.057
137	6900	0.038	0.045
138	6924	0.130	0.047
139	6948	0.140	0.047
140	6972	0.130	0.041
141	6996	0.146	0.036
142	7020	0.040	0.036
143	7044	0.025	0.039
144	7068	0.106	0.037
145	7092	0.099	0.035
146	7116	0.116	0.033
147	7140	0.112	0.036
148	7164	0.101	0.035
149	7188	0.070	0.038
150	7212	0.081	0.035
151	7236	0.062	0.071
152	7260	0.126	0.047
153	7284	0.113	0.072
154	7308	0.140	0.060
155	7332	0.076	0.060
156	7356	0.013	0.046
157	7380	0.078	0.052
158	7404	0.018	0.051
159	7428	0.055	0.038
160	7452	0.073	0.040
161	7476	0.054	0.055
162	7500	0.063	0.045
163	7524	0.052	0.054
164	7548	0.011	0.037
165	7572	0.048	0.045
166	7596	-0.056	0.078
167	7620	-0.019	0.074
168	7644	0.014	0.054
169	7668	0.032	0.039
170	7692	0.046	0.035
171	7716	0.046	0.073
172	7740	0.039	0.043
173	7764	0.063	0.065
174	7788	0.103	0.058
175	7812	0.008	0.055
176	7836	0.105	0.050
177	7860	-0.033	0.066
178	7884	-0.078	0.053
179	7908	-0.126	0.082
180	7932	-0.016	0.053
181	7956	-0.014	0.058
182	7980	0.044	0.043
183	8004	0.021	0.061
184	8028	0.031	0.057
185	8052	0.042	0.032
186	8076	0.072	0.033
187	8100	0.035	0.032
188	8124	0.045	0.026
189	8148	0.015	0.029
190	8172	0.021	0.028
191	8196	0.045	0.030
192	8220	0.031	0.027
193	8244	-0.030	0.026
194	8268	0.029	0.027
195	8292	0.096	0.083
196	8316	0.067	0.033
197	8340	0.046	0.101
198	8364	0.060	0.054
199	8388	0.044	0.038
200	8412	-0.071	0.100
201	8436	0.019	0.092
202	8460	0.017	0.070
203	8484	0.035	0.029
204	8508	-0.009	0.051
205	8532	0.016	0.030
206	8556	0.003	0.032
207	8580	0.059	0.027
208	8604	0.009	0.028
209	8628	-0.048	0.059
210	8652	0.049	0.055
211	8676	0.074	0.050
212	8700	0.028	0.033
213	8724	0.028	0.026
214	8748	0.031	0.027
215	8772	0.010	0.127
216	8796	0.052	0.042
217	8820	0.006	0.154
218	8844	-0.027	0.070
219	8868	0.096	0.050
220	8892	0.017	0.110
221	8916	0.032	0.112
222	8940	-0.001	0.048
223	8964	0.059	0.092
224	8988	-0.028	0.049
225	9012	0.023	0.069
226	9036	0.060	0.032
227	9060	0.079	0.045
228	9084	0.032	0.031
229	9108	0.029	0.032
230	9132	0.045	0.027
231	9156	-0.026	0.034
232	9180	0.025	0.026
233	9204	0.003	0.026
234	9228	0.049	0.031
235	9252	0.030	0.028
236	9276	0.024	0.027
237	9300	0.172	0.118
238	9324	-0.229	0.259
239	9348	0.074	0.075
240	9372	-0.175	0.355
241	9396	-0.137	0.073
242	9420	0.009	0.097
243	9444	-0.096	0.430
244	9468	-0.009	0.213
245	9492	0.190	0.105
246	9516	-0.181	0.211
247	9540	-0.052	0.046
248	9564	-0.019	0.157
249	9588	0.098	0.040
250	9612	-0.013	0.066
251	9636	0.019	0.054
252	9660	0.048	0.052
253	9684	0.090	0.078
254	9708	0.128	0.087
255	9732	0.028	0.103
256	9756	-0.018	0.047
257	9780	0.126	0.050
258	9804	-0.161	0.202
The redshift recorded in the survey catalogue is 1.214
